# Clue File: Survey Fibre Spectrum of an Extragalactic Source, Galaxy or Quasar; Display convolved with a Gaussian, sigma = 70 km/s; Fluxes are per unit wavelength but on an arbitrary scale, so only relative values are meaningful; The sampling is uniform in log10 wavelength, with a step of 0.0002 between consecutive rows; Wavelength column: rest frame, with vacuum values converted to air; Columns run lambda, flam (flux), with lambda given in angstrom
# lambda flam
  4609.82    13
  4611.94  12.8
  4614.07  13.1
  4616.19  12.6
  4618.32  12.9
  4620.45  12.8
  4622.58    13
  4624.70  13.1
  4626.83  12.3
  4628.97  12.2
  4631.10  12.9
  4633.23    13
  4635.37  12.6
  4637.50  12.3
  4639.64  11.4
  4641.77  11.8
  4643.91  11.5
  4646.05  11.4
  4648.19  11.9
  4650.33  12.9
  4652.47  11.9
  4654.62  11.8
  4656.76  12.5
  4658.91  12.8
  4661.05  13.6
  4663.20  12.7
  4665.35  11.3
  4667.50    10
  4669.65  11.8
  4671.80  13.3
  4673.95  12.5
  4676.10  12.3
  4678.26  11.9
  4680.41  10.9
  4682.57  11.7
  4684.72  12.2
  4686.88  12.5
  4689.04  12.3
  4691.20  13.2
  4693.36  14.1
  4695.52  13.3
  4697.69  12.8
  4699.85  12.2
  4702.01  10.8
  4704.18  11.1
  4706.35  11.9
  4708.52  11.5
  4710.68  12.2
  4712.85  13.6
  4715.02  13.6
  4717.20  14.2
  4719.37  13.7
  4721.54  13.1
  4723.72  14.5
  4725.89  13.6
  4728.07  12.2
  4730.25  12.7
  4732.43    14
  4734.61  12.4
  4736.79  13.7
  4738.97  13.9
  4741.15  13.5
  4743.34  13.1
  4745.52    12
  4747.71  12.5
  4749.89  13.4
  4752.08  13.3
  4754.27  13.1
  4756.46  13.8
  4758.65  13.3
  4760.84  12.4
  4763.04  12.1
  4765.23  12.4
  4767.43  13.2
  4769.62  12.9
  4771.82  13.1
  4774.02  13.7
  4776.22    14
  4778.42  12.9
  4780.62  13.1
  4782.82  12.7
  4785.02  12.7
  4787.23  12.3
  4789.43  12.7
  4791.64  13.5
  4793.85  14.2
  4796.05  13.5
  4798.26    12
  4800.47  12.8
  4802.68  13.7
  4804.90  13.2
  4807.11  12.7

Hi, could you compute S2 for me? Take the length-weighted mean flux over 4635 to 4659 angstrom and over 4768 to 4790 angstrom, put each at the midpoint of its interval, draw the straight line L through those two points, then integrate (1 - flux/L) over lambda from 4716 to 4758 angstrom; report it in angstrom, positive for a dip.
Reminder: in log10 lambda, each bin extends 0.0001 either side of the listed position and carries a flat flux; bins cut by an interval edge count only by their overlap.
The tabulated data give -1.97 angstrom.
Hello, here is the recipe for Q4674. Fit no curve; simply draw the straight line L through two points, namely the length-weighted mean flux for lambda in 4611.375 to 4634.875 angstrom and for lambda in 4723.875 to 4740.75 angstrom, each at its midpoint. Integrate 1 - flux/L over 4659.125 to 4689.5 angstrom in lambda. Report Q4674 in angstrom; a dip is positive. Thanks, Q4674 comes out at 2.2 angstrom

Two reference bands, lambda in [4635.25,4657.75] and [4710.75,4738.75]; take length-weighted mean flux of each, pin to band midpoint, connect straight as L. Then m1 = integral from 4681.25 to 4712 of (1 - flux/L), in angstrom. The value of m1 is 1.5 angstrom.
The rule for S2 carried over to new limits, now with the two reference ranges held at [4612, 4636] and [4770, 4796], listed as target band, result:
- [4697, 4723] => 0.8 angstrom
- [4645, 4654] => 0.6 angstrom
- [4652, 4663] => 0.2 angstrom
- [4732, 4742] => -0.3 angstrom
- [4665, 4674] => 0.8 angstrom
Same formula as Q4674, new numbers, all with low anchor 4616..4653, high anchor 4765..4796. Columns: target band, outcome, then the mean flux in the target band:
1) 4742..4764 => 0.1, 12.9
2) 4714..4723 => -0.6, 13.7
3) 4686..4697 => -0.4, 13.1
